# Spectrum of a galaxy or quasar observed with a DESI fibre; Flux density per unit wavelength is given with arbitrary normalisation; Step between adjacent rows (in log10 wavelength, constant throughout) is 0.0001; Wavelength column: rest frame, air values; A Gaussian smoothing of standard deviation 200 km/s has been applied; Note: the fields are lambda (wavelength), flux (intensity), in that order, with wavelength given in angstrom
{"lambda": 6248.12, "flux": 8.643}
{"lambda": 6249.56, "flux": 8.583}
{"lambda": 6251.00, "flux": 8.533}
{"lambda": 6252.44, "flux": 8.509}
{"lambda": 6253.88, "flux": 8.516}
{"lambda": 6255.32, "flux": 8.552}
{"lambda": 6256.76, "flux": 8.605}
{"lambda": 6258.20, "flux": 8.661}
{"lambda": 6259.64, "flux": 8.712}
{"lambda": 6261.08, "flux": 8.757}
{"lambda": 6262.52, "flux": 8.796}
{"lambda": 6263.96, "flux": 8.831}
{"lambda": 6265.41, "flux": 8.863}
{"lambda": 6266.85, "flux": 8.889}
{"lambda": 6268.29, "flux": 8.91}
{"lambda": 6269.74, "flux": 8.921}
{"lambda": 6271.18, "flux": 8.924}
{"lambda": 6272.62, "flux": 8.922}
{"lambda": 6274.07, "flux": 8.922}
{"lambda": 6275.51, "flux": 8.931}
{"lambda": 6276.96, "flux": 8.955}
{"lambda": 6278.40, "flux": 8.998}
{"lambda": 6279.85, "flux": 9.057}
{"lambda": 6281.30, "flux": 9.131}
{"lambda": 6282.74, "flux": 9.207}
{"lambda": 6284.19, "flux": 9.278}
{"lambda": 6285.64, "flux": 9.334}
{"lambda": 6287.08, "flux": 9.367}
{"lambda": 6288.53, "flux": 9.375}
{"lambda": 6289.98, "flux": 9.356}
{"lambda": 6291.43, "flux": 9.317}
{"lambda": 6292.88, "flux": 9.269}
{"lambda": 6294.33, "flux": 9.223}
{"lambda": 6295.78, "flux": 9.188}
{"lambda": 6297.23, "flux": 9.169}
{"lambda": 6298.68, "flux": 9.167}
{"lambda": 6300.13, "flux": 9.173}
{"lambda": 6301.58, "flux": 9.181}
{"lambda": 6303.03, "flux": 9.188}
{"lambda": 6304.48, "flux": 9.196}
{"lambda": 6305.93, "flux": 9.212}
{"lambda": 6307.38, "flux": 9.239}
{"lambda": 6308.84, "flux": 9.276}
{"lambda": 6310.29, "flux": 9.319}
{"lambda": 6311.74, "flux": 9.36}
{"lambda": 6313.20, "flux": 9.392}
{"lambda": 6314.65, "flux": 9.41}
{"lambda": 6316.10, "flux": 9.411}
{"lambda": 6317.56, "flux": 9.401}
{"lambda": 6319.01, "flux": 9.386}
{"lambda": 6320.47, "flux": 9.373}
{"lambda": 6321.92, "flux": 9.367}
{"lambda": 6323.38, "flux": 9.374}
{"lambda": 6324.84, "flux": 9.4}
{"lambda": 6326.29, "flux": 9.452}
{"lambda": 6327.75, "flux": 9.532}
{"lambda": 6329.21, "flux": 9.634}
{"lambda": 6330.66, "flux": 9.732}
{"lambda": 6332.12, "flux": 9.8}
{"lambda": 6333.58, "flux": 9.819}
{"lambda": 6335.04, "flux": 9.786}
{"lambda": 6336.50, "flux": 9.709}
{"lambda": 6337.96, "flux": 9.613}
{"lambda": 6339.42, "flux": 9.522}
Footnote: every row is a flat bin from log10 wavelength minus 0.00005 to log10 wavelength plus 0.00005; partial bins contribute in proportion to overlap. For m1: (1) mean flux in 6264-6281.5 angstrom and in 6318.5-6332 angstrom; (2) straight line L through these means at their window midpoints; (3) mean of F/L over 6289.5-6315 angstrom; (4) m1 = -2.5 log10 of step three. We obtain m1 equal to -0.001 mag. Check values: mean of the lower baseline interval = 8.94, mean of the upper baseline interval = 9.49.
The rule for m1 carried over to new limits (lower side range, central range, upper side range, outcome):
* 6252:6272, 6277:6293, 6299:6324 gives -0.03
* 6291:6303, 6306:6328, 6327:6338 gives 0.01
